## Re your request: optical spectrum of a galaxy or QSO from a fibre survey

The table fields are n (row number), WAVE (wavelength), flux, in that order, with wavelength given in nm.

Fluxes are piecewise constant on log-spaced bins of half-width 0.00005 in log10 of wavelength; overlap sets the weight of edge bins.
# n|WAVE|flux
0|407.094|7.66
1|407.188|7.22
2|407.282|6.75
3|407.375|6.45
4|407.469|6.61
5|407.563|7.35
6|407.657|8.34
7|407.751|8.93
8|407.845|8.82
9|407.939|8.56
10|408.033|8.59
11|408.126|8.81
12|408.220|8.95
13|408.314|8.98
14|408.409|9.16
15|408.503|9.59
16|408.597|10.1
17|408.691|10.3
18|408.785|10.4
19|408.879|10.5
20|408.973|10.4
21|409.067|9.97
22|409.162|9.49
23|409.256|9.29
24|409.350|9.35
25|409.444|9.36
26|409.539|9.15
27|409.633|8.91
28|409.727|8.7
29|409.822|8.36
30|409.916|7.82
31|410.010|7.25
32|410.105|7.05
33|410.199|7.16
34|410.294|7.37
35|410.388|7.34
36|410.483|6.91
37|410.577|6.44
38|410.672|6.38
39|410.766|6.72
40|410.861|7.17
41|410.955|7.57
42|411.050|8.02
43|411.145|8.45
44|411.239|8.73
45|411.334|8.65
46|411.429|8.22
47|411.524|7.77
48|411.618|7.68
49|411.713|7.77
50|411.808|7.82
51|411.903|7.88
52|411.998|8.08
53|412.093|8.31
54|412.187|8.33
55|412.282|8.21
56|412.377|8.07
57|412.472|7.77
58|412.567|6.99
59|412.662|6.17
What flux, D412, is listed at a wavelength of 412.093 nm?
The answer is 8.31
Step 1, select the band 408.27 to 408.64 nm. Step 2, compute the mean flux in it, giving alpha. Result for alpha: 9.43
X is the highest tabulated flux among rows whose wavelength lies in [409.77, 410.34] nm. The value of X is 8.36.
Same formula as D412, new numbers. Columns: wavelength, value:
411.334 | 8.65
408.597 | 10.1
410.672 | 6.38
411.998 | 8.08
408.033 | 8.59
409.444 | 9.36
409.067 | 9.97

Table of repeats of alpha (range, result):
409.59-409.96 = 8.45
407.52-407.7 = 7.84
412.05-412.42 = 8.25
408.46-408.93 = 10.2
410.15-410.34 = 7.26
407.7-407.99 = 8.75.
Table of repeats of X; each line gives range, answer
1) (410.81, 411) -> 7.57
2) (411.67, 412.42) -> 8.33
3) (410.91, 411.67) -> 8.73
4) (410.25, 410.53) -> 7.37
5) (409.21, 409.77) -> 9.36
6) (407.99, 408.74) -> 10.3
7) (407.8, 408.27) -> 8.95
